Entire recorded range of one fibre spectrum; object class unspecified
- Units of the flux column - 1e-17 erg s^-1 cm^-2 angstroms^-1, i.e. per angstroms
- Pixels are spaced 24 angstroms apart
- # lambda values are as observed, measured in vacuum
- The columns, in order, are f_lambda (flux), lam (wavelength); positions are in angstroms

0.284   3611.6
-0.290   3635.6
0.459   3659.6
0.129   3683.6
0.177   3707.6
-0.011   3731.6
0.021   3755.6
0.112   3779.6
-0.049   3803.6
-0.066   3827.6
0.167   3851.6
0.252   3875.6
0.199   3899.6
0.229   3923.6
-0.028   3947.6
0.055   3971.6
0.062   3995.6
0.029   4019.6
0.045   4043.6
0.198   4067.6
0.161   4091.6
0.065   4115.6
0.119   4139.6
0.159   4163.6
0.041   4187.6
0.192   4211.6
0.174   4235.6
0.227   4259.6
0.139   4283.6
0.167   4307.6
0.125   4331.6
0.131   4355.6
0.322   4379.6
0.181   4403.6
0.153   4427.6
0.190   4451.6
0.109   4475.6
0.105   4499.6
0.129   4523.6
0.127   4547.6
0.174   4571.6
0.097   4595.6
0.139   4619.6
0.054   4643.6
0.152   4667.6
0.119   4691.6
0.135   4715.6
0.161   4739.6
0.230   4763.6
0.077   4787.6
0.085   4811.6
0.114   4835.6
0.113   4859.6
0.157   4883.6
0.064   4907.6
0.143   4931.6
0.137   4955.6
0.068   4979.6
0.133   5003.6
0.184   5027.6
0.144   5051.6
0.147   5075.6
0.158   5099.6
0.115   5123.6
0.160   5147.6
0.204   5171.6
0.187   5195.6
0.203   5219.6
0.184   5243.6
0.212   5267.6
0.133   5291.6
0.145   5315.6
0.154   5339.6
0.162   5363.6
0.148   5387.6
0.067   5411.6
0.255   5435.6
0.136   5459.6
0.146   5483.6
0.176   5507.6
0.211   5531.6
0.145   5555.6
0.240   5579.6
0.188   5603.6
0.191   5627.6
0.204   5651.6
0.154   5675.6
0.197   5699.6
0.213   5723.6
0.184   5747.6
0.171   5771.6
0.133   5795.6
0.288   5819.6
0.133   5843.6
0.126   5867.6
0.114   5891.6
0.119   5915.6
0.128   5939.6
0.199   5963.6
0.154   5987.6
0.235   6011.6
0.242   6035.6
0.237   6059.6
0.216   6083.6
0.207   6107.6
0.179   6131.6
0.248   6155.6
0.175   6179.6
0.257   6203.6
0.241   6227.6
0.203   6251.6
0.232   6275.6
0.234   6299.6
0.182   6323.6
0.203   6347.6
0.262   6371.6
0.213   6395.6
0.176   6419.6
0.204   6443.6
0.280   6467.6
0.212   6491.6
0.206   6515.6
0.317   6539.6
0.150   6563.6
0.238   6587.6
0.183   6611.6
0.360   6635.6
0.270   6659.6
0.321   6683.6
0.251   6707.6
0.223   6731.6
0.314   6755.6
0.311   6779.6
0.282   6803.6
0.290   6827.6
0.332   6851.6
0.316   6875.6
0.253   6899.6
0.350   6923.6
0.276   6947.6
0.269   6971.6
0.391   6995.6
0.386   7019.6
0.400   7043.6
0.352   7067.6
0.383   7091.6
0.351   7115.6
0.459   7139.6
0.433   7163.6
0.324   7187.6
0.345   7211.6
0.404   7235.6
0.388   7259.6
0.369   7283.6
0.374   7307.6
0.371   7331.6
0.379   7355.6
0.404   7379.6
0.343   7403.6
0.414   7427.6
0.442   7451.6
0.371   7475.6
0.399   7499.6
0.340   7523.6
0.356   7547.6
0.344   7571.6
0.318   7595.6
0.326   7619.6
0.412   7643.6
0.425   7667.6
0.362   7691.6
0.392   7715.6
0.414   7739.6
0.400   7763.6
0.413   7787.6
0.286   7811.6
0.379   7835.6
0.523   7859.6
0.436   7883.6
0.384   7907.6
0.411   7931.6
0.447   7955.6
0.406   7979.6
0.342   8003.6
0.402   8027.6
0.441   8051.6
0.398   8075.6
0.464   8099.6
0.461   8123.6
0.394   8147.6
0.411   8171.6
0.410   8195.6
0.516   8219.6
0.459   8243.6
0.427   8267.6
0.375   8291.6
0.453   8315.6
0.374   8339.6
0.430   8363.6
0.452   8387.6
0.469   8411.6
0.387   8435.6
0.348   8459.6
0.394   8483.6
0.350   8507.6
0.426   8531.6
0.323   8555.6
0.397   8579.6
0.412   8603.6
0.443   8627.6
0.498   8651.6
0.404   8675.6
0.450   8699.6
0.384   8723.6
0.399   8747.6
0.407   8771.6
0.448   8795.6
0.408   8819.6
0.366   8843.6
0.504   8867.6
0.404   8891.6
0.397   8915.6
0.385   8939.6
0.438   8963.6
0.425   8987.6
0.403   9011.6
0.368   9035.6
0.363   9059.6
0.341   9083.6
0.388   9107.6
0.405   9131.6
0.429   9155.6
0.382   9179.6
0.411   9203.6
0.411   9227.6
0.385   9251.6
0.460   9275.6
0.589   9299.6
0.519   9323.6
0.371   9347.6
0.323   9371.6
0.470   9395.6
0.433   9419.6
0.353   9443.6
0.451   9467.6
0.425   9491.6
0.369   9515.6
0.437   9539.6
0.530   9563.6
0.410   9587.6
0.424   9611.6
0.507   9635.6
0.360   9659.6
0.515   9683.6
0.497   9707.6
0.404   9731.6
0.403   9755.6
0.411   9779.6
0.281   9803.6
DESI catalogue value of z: 0.753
